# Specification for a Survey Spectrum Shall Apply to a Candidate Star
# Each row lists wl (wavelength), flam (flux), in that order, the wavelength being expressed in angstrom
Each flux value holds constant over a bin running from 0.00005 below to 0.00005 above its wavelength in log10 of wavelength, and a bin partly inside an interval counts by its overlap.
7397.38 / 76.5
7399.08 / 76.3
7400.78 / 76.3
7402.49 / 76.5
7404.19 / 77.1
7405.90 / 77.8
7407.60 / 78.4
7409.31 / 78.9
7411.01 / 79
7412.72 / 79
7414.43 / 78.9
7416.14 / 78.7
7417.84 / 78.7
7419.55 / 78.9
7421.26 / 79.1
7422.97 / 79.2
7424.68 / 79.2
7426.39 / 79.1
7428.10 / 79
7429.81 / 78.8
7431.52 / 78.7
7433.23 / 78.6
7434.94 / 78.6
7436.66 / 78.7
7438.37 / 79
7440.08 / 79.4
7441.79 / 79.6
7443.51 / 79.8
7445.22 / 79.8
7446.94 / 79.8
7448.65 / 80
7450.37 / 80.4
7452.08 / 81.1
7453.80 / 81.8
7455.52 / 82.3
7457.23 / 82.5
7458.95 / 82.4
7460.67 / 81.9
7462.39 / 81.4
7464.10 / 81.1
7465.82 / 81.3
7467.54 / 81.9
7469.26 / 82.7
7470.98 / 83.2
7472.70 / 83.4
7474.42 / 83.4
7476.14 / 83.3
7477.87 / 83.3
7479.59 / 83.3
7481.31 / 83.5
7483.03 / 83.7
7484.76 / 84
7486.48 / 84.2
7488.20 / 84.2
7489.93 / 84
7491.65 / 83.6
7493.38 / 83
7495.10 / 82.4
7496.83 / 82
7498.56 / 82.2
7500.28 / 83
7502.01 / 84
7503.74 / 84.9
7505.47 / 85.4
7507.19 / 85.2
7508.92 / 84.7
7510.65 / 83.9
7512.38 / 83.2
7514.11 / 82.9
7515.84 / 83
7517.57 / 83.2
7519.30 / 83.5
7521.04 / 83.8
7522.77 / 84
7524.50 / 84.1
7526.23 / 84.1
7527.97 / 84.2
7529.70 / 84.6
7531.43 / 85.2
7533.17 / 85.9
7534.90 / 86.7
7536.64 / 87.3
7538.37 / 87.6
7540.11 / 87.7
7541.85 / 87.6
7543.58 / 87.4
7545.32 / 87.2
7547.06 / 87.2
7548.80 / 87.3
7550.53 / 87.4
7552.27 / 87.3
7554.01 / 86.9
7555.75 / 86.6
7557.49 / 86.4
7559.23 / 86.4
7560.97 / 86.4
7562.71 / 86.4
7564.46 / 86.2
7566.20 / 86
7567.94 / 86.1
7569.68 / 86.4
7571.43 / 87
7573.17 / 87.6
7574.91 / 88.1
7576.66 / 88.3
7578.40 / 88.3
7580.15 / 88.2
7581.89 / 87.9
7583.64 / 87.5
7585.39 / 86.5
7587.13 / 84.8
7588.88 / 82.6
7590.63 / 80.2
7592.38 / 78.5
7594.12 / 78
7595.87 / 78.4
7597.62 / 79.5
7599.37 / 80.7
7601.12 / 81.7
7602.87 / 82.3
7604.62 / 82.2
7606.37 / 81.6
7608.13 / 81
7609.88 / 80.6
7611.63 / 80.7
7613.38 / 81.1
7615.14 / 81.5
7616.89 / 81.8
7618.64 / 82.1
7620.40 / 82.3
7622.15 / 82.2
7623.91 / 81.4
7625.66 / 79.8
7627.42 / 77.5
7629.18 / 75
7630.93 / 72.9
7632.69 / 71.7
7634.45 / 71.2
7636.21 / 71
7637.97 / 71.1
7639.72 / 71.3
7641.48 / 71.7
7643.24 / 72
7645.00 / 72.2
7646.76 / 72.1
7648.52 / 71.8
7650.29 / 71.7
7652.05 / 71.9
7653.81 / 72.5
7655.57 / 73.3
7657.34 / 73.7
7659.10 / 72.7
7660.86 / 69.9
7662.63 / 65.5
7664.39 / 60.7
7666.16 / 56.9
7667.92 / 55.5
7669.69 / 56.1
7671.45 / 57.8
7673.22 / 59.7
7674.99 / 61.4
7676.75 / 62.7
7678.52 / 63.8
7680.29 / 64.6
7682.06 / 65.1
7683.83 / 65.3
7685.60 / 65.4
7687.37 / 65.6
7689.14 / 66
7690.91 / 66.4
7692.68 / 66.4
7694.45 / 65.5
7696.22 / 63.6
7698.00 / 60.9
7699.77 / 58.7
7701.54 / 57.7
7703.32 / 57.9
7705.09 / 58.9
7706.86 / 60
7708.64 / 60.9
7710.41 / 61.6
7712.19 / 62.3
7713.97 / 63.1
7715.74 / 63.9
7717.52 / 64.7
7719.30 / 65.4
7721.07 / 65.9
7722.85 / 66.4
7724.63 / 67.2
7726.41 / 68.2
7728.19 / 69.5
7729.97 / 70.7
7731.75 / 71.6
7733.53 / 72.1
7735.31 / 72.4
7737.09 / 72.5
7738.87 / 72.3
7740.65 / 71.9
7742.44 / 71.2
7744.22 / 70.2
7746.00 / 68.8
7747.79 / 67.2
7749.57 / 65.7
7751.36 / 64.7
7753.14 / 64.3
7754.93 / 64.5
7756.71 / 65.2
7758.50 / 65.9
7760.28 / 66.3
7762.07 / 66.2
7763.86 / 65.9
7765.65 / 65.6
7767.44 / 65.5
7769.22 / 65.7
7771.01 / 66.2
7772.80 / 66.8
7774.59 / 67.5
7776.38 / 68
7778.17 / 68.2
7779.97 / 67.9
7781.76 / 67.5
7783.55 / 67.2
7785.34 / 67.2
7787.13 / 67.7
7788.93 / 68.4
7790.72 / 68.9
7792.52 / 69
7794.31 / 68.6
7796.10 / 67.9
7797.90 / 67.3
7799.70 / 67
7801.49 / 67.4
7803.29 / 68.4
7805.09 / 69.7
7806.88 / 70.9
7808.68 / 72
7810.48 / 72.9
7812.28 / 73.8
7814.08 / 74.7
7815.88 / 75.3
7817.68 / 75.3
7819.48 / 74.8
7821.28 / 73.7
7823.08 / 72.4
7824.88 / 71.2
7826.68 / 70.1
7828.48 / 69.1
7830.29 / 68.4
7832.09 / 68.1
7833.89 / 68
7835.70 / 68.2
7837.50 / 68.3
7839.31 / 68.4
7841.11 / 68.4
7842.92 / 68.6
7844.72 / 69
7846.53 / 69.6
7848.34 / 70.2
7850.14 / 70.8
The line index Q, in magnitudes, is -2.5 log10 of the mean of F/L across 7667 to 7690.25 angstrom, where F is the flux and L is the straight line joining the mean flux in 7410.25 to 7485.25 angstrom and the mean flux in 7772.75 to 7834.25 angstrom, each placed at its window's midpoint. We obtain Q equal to 0.18 mag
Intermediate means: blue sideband 80.7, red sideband 69.8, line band 62.3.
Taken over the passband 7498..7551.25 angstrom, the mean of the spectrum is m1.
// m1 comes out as 85.1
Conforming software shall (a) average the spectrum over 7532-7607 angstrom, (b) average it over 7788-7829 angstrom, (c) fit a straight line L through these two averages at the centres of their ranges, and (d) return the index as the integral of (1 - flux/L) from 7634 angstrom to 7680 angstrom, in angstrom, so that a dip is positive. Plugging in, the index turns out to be 7.4 angstrom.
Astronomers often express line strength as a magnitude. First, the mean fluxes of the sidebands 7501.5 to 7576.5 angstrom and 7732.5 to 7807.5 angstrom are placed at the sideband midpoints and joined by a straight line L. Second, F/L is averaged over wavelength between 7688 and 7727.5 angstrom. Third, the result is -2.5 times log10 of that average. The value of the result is 0.15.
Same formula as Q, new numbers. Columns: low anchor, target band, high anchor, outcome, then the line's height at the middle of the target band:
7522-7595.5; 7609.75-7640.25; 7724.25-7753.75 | 0.03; 79.9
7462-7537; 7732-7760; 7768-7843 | 0.05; 72.2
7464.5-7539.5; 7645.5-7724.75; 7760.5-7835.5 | 0.16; 74.8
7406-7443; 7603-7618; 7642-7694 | -0.18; 69.2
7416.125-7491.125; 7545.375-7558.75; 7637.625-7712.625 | -0.18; 74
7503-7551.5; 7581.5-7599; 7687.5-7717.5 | -0.07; 77.1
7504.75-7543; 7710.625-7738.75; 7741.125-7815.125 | 0.06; 71.5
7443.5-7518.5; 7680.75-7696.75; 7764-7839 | 0.13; 74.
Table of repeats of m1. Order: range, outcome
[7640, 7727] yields 65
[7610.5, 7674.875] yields 71.9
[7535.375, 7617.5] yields 84.8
